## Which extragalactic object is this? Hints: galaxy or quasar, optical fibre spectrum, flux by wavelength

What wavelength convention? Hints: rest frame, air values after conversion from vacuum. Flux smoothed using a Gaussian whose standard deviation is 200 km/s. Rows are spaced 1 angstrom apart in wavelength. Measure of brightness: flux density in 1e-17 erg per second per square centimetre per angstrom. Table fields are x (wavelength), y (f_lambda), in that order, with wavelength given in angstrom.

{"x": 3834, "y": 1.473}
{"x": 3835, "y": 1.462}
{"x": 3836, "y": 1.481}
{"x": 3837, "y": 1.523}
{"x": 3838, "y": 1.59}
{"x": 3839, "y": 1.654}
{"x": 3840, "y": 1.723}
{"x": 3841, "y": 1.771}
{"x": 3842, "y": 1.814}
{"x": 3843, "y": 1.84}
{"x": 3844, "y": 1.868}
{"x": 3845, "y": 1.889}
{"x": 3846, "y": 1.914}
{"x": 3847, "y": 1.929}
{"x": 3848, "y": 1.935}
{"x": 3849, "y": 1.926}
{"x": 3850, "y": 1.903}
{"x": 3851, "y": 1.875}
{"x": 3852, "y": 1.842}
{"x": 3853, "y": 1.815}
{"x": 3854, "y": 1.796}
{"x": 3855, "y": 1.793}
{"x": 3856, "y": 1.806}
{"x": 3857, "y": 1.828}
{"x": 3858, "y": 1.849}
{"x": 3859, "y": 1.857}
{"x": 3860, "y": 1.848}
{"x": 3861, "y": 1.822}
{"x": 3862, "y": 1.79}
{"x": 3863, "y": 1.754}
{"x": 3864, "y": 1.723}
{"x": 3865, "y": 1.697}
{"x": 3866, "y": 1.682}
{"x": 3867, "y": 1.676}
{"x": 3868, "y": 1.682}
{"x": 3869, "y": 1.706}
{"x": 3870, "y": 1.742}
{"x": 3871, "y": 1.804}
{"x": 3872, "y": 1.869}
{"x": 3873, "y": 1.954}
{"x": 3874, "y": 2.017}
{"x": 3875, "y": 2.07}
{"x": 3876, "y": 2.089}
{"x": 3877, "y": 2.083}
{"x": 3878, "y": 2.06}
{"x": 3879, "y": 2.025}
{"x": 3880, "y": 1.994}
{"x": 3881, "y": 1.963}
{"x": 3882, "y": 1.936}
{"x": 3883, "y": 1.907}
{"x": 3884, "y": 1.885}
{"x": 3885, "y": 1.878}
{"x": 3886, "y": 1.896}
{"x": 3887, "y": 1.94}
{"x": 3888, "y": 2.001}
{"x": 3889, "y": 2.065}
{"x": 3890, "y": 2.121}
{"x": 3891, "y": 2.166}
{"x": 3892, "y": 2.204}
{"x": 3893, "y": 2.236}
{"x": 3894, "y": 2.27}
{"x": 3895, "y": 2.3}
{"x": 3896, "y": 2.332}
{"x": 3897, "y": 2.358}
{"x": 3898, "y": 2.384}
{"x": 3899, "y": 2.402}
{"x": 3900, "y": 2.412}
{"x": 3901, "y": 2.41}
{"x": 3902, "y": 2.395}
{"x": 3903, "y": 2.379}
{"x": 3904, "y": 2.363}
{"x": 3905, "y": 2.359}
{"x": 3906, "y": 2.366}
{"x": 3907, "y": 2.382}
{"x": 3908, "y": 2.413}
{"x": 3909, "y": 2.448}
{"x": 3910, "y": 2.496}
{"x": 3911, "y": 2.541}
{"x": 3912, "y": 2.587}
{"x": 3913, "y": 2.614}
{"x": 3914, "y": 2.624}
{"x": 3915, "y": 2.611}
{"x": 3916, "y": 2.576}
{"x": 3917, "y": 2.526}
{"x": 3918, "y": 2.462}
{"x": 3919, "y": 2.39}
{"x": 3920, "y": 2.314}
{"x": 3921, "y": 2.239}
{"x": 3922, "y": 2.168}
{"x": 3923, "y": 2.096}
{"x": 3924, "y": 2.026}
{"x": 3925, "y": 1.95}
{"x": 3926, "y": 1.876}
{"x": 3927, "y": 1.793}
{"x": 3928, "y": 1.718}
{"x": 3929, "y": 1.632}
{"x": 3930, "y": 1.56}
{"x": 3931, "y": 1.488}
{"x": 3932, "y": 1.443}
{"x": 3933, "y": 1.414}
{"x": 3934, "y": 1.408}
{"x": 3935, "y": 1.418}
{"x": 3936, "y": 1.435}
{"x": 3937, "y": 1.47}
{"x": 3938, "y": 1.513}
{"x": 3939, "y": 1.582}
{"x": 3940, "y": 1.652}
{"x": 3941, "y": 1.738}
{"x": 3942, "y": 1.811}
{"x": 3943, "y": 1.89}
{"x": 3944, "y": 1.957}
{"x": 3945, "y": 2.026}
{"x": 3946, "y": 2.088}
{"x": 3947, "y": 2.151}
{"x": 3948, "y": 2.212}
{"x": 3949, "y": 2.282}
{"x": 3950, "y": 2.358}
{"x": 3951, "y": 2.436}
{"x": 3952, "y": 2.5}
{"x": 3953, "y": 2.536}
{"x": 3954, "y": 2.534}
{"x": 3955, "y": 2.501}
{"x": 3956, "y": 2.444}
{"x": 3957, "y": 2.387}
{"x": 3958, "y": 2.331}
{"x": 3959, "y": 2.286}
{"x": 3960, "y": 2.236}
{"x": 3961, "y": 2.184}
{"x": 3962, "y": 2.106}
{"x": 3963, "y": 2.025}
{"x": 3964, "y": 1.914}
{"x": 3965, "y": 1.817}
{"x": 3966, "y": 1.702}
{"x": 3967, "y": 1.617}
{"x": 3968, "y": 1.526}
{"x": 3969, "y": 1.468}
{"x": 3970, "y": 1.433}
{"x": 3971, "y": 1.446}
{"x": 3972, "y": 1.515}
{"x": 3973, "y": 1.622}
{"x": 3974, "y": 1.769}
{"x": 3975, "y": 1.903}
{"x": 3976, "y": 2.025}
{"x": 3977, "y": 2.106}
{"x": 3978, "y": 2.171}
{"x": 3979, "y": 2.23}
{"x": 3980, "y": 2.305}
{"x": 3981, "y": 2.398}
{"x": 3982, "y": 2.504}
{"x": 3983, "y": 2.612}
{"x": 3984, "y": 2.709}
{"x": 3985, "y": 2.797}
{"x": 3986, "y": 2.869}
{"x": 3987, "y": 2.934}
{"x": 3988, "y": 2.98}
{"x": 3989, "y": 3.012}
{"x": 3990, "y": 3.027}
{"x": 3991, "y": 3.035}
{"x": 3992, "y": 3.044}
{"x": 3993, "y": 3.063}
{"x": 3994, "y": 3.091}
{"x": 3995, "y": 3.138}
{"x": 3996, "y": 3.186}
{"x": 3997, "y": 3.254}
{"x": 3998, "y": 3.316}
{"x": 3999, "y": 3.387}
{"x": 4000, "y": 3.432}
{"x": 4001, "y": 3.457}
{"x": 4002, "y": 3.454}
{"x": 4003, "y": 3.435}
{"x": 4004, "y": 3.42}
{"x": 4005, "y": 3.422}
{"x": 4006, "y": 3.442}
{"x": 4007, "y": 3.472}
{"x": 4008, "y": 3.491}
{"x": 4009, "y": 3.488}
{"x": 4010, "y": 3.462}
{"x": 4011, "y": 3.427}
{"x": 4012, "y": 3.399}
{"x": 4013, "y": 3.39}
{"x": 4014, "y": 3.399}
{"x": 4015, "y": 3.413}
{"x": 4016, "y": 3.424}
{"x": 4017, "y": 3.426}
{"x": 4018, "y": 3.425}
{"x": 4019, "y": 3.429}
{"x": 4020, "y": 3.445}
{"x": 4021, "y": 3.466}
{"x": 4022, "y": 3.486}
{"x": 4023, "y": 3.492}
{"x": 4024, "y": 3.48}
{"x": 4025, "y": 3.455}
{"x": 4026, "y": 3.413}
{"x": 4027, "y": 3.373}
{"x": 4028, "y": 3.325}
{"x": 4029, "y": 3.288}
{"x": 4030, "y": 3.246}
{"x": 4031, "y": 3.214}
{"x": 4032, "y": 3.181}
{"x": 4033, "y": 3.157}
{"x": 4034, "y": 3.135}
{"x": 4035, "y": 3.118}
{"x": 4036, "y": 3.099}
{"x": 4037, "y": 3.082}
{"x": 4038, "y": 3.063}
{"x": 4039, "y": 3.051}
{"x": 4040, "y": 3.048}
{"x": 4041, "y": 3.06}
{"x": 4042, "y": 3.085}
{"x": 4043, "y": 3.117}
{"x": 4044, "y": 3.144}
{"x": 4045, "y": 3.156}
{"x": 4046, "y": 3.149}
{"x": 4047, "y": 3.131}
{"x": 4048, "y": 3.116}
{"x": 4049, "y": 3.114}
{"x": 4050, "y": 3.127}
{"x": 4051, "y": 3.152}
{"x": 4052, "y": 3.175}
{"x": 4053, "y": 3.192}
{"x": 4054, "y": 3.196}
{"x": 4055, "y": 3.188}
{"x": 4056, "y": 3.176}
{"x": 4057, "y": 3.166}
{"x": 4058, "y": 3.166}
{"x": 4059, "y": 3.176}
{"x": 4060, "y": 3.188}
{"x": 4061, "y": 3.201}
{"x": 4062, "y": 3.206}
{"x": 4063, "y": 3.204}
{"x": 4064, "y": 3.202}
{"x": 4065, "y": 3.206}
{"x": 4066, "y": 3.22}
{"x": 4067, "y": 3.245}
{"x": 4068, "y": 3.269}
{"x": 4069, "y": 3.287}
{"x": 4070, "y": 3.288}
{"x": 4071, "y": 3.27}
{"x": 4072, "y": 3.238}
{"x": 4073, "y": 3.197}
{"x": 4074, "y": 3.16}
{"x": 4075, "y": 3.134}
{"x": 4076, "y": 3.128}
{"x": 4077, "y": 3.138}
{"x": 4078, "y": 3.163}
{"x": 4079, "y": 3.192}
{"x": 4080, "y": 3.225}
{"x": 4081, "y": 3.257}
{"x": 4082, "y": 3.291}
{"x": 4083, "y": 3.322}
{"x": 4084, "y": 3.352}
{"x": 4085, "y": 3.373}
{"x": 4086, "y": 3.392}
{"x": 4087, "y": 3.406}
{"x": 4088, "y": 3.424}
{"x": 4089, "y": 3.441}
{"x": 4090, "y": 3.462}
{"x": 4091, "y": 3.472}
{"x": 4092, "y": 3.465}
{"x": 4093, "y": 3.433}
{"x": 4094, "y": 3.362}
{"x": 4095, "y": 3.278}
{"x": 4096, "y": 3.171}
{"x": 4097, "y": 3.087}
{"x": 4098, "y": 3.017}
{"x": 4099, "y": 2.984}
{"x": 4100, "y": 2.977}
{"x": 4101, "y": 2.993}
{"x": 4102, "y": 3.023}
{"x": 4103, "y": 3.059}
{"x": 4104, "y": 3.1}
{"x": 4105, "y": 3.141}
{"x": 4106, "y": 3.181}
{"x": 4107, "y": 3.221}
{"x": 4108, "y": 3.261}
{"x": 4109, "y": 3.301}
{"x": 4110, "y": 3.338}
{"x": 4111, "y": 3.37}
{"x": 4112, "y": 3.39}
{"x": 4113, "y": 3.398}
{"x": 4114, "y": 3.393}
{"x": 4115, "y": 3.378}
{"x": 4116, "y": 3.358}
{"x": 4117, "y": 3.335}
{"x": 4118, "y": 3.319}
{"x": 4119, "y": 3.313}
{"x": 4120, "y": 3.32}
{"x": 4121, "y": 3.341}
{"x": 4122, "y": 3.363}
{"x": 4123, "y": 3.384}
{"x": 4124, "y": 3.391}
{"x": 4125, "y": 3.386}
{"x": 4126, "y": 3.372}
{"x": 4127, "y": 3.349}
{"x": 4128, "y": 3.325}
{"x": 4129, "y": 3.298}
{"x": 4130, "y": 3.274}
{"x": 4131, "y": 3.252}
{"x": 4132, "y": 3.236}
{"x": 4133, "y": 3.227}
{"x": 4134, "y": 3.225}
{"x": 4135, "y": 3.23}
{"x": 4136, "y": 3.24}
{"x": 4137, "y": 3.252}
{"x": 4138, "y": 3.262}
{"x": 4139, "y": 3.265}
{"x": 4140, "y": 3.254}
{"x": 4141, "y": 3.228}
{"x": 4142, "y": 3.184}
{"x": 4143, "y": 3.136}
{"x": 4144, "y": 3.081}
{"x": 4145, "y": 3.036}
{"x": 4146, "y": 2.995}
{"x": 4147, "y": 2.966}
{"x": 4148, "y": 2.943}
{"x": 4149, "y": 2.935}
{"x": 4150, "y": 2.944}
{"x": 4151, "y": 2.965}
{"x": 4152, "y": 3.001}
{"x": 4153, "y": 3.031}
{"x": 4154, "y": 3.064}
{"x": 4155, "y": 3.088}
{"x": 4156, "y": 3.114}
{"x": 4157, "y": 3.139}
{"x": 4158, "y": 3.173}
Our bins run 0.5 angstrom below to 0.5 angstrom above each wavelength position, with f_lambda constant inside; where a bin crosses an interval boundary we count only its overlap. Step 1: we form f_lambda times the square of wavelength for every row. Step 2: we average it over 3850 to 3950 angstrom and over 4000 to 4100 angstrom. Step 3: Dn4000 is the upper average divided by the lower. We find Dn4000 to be 1.75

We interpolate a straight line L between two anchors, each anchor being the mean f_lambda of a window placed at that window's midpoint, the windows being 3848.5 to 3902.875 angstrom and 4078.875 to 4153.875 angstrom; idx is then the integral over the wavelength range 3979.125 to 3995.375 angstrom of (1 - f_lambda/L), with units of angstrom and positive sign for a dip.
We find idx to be -1.7 angstrom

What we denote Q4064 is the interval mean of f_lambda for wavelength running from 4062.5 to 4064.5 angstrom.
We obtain 3.2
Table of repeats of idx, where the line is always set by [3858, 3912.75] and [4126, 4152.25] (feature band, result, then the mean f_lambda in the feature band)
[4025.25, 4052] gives -4.2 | 3.16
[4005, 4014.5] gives -3.0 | 3.44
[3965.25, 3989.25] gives 3.3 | 2.14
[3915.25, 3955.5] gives 5.5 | 1.98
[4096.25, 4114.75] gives -1.0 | 3.18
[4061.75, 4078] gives -1.9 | 3.21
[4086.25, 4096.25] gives -1.5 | 3.4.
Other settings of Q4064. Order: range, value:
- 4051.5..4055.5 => 3.19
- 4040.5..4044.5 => 3.1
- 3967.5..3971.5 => 1.47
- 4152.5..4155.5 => 3.06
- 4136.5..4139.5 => 3.26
